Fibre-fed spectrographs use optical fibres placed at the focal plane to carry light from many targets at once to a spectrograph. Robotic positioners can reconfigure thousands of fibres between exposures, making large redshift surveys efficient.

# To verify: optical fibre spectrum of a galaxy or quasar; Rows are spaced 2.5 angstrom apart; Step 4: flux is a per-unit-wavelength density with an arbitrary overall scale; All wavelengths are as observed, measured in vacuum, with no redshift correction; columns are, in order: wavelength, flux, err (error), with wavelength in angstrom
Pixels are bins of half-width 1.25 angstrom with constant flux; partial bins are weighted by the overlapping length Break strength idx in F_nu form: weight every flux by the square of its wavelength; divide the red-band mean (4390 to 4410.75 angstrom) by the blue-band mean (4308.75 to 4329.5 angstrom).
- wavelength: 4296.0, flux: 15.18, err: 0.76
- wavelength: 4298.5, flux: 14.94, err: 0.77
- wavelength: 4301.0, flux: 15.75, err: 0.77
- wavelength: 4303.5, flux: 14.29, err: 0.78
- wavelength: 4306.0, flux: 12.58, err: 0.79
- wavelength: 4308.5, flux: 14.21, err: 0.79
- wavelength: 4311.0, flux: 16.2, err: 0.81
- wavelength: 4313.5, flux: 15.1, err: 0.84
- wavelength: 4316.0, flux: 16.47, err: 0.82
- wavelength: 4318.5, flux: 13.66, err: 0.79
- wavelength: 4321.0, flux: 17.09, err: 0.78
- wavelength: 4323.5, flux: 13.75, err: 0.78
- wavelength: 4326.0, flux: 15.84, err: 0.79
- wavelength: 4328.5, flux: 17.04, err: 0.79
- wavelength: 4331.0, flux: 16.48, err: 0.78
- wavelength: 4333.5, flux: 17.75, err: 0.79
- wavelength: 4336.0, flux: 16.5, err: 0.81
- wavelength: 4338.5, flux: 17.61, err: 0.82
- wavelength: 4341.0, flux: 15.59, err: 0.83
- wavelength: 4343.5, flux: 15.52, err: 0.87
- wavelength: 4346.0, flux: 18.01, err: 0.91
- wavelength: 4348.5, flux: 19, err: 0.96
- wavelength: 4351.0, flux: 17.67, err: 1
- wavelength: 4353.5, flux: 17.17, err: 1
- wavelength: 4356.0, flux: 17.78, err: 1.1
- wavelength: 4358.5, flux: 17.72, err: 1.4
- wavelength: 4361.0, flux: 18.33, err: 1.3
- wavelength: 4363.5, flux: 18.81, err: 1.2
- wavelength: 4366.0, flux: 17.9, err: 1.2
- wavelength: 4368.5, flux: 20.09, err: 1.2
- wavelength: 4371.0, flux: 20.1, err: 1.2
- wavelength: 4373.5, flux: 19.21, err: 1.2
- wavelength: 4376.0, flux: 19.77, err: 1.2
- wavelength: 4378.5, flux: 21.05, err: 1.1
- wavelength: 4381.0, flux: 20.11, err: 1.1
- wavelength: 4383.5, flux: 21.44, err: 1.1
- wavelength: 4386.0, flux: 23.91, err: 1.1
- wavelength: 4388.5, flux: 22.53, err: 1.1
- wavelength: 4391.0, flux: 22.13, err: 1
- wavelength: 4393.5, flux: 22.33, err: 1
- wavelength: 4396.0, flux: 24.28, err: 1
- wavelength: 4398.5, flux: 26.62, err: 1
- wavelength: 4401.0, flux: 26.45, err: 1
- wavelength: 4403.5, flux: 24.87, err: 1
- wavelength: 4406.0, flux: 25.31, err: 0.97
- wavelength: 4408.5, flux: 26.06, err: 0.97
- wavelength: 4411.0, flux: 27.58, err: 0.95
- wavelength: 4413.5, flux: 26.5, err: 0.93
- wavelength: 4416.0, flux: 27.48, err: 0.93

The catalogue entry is 1.66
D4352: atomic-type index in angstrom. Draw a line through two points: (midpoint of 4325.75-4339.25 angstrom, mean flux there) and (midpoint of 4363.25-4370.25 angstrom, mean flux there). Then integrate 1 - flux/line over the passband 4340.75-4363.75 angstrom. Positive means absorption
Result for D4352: 0.7 angstrom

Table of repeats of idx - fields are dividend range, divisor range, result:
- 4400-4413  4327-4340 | 1.58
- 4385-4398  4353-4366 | 1.31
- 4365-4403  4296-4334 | 1.48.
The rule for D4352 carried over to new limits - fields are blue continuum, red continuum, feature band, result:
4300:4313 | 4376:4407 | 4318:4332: 0.65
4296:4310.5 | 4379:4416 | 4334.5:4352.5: 1.52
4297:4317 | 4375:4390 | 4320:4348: 1.20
